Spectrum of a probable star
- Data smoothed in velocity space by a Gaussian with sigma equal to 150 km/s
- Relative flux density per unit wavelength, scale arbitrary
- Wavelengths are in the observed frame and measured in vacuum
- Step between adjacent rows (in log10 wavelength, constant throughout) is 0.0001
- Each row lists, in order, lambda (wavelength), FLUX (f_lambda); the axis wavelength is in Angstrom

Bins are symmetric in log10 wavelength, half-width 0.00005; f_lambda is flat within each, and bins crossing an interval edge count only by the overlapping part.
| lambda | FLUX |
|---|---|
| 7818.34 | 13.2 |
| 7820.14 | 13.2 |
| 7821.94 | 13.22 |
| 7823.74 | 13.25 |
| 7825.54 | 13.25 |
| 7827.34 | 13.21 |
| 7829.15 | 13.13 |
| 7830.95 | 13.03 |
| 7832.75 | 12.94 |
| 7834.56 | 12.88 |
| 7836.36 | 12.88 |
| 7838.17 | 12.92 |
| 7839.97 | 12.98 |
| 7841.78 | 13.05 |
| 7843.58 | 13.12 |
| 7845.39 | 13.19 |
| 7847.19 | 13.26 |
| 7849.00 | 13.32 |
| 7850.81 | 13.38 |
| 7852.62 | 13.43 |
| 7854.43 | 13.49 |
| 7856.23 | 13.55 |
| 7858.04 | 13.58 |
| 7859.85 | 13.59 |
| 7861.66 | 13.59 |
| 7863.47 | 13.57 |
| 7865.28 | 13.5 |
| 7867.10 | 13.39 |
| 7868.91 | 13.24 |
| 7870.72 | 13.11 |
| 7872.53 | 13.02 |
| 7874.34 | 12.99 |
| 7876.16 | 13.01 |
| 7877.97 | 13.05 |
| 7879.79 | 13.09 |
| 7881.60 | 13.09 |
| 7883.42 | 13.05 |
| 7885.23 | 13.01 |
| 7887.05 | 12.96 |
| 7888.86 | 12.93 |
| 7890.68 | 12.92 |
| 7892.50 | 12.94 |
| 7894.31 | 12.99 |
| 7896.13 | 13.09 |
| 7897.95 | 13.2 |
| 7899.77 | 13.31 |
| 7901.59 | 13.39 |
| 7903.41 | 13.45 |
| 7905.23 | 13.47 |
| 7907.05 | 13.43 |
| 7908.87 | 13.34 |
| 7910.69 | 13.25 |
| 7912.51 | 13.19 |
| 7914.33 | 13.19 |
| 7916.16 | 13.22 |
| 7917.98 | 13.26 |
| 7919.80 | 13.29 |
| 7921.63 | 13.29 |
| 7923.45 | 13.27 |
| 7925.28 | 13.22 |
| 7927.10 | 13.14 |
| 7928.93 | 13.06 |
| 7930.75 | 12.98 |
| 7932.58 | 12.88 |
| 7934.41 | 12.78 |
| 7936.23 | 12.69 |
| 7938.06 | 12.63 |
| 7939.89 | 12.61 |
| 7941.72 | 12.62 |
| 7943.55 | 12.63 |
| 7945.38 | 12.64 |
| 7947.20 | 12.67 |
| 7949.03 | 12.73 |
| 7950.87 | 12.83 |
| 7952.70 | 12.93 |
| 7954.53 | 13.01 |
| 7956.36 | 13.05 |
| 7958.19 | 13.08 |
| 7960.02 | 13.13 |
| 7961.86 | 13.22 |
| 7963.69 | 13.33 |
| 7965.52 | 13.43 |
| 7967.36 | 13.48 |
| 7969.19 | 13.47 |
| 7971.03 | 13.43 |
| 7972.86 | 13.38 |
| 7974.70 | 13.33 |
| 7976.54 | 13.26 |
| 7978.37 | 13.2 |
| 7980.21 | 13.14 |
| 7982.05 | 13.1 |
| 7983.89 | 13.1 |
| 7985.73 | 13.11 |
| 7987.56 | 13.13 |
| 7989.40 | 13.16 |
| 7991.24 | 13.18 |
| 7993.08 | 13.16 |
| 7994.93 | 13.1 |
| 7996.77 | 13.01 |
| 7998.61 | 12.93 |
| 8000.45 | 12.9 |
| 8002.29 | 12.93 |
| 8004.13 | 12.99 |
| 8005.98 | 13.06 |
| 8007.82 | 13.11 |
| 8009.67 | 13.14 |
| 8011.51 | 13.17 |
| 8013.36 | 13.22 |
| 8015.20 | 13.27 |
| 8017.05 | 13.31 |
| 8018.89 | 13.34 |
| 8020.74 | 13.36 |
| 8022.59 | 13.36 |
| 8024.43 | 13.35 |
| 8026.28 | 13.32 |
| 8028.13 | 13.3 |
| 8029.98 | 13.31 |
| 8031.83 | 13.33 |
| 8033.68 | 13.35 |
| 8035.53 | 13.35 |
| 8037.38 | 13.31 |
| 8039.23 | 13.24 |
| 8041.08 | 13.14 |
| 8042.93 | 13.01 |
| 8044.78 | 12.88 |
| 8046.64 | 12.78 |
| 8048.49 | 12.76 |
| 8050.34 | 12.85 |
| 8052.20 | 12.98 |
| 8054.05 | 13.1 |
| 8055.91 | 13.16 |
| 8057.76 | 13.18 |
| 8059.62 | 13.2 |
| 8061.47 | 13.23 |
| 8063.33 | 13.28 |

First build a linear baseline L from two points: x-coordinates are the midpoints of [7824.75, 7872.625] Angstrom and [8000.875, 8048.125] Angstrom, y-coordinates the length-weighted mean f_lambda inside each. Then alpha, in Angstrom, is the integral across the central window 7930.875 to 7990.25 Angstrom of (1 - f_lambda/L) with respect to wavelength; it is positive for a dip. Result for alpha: 0.8 Angstrom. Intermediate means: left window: 13.2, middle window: 13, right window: 13.2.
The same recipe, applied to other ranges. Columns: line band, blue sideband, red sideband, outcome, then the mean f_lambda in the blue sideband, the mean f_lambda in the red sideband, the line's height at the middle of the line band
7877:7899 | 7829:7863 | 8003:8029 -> 0.3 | 13.2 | 13.2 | 13.2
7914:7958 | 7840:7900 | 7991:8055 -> 0.8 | 13.2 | 13.1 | 13.2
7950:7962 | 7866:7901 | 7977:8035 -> 0.1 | 13.1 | 13.2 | 13.1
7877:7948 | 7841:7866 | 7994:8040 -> 1.5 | 13.4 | 13.2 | 13.3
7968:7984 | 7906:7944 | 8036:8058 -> -0.3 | 13.1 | 13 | 13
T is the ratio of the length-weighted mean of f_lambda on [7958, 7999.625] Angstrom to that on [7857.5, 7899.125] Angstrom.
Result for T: 1.00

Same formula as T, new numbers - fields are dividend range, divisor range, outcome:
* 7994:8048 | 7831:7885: 1.00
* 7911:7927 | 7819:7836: 1.01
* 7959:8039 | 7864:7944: 1.01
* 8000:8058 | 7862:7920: 1.00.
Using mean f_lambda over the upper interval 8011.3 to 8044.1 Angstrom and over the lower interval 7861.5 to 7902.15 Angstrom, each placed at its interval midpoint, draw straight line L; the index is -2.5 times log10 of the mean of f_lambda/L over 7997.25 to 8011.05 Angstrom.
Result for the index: 0.02 mag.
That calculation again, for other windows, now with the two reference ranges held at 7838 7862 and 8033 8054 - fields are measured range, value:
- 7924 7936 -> 0.02 mag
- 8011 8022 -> -0.02 mag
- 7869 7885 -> 0.02 mag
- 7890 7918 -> 0.00 mag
